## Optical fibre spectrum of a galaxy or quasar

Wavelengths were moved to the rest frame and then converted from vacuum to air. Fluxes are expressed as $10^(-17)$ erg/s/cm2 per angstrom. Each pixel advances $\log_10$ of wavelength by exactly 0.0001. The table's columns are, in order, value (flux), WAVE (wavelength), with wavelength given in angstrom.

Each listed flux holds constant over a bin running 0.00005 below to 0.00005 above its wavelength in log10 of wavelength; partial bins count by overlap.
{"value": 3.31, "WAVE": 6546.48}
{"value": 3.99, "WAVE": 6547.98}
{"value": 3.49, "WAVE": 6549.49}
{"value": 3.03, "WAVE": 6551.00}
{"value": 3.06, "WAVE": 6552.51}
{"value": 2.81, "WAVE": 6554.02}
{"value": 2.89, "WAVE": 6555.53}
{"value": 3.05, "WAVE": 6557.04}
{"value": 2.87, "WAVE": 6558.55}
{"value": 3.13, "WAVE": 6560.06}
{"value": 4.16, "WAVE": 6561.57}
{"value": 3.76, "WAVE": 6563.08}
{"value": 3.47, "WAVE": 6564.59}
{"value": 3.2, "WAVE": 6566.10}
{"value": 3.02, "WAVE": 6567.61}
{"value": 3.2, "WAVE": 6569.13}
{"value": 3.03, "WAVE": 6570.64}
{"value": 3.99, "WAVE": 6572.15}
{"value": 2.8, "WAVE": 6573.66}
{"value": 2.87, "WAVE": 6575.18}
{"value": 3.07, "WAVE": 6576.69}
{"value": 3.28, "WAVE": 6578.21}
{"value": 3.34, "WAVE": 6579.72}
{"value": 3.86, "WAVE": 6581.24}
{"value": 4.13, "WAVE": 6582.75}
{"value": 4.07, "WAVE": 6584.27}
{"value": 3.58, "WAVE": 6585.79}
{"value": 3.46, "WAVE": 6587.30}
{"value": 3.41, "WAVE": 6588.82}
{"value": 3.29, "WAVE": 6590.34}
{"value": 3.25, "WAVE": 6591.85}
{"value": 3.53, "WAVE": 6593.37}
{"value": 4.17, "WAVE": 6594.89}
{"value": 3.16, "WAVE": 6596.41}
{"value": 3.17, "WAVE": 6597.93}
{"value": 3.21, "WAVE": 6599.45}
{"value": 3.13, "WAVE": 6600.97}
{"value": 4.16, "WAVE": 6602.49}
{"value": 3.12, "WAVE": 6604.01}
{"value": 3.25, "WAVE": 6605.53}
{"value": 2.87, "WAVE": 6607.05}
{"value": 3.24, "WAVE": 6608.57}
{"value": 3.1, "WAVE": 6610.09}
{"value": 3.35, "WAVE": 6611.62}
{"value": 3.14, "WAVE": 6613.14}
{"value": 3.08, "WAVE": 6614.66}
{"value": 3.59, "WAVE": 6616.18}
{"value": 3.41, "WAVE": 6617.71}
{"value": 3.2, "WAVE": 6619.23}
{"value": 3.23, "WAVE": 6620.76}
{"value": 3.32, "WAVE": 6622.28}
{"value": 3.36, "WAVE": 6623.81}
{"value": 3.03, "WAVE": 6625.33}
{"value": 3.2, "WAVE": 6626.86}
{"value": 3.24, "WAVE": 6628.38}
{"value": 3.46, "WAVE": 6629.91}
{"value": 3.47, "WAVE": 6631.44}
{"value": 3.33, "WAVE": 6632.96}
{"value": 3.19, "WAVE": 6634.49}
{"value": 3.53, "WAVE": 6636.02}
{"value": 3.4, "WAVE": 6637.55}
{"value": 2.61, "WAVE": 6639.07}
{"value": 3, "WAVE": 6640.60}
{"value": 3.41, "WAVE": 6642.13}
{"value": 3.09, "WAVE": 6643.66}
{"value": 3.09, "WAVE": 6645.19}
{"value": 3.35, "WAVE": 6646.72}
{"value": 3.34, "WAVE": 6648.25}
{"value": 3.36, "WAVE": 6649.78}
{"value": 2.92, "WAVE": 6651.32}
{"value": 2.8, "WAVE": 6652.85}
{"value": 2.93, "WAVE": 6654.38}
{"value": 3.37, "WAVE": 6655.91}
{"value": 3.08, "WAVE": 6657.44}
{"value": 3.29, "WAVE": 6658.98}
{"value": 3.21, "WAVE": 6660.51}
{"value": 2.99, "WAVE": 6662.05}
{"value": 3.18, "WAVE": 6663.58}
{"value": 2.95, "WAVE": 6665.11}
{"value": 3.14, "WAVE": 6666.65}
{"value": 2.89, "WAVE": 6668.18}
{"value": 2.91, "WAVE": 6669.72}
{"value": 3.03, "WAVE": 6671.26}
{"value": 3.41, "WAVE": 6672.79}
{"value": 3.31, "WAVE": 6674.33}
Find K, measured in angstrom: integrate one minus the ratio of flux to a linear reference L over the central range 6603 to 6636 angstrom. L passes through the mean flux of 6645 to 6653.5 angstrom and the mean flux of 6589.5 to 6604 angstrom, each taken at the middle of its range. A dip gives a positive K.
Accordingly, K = 0.5 angstrom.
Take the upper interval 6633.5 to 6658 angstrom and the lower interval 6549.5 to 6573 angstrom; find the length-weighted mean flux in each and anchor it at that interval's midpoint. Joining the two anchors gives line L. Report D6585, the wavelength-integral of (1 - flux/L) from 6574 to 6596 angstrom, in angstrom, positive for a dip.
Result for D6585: -1.9 angstrom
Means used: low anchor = 3.25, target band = 3.5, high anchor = 3.16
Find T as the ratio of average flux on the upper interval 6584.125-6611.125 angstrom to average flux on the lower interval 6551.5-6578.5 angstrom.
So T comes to 1.1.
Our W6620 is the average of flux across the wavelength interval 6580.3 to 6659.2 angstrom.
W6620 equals 3.31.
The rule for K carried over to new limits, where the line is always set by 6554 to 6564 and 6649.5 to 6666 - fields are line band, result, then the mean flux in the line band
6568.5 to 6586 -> -1.0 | 3.43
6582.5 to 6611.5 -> -2.0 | 3.42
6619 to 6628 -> -0.2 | 3.23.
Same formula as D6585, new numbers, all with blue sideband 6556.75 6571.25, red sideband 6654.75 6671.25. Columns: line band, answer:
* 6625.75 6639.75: -0.5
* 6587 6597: -0.7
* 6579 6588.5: -1.4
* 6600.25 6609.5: -0.2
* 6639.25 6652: -0.2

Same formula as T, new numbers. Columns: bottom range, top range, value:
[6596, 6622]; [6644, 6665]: 0.96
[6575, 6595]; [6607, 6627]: 0.92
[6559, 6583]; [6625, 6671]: 0.94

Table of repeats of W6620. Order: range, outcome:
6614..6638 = 3.31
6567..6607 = 3.4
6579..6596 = 3.63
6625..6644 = 3.24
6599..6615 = 3.25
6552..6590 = 3.34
